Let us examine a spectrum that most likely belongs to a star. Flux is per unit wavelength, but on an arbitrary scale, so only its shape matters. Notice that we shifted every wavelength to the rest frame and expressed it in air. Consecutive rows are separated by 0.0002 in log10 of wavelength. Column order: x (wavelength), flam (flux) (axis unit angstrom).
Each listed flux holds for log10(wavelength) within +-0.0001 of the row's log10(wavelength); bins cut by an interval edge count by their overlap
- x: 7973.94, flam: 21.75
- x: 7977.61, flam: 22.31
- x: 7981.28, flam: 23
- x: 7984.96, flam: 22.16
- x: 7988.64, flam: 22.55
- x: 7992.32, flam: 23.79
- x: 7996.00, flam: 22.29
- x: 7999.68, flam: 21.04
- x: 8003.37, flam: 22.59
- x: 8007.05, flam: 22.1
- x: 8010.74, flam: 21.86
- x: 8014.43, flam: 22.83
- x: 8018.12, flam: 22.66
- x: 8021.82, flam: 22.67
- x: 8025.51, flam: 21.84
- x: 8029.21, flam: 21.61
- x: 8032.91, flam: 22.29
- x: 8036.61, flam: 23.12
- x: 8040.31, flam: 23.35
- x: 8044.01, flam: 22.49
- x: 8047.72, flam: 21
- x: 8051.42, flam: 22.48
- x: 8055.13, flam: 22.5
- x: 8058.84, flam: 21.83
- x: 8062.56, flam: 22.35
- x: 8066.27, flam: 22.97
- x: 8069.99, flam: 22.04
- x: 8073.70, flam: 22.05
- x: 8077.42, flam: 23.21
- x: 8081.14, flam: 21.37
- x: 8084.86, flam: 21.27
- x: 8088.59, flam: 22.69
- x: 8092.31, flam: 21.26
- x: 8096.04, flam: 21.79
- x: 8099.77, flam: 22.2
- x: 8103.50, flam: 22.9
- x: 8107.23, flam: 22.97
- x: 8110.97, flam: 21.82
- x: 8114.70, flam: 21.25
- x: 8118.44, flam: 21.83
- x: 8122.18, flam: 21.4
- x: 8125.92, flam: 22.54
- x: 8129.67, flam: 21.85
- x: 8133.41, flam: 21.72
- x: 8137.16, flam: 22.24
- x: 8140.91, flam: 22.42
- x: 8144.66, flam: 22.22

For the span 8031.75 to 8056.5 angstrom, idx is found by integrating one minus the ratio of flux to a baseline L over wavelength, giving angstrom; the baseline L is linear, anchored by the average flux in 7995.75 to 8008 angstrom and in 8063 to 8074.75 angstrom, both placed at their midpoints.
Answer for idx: -0.3 angstrom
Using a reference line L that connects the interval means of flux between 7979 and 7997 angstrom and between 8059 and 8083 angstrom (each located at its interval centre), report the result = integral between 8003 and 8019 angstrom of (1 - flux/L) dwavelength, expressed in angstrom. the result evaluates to 0.2 angstrom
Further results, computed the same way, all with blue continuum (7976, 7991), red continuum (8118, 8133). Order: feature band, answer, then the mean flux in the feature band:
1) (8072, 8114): -0.14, 22.1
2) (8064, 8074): -0.11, 22.4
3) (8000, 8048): 0.04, 22.3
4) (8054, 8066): -0.06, 22.3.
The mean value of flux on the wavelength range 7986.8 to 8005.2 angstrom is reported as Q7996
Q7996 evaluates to 22.4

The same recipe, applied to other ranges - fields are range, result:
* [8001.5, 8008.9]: 22.3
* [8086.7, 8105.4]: 22.2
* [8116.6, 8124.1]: 21.6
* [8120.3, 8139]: 21.9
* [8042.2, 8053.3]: 22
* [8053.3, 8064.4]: 22.2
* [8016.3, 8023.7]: 22.7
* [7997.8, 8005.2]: 21.8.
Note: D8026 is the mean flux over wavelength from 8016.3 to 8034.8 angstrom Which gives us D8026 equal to 22.2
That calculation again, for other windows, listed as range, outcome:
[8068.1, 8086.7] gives 22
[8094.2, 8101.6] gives 22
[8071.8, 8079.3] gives 22.6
